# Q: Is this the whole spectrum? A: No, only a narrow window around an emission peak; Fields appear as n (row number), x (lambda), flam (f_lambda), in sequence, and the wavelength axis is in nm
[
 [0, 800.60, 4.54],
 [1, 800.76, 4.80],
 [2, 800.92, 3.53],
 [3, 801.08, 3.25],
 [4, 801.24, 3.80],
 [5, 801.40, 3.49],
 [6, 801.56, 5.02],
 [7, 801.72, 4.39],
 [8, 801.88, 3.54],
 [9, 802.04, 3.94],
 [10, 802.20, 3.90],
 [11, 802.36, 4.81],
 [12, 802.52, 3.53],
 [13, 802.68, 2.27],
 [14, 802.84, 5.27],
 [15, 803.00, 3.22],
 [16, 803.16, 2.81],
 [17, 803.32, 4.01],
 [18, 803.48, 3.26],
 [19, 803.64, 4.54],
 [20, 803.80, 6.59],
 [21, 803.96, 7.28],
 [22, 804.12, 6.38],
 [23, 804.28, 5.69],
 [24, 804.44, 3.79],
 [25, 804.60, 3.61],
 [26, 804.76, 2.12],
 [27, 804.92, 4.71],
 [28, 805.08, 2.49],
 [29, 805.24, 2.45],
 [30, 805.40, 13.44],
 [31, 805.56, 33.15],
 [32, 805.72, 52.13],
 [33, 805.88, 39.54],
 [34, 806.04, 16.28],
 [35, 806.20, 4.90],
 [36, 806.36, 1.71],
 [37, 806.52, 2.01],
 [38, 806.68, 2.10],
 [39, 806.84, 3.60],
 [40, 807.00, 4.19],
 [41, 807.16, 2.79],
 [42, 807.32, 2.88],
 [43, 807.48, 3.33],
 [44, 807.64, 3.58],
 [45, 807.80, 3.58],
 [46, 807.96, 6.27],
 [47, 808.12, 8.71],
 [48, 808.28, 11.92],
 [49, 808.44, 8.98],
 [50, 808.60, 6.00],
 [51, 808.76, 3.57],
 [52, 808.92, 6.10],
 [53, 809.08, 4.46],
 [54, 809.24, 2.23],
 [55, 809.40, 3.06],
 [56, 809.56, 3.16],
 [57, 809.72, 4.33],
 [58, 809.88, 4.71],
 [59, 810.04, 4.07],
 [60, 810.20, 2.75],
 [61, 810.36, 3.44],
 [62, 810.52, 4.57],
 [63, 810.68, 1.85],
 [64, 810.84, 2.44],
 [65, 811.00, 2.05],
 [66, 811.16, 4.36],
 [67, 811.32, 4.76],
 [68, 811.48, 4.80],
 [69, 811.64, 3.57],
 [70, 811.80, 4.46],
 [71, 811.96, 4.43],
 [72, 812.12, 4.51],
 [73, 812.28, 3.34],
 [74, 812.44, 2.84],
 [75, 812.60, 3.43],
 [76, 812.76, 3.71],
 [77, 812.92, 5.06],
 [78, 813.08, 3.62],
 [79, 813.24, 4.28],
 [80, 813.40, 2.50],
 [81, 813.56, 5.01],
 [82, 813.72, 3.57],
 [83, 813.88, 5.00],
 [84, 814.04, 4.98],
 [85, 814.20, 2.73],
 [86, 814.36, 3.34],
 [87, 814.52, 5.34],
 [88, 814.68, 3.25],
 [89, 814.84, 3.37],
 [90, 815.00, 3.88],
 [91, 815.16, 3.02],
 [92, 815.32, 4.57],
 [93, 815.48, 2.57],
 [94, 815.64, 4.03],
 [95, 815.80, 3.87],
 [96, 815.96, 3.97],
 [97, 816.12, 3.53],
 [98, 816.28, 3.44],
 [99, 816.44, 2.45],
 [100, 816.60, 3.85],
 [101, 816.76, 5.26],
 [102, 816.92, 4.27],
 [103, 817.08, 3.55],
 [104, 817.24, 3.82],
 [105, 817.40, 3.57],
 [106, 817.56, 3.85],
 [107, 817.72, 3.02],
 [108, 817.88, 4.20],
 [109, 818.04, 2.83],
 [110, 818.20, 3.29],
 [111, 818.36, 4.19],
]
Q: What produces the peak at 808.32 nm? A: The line [N II]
